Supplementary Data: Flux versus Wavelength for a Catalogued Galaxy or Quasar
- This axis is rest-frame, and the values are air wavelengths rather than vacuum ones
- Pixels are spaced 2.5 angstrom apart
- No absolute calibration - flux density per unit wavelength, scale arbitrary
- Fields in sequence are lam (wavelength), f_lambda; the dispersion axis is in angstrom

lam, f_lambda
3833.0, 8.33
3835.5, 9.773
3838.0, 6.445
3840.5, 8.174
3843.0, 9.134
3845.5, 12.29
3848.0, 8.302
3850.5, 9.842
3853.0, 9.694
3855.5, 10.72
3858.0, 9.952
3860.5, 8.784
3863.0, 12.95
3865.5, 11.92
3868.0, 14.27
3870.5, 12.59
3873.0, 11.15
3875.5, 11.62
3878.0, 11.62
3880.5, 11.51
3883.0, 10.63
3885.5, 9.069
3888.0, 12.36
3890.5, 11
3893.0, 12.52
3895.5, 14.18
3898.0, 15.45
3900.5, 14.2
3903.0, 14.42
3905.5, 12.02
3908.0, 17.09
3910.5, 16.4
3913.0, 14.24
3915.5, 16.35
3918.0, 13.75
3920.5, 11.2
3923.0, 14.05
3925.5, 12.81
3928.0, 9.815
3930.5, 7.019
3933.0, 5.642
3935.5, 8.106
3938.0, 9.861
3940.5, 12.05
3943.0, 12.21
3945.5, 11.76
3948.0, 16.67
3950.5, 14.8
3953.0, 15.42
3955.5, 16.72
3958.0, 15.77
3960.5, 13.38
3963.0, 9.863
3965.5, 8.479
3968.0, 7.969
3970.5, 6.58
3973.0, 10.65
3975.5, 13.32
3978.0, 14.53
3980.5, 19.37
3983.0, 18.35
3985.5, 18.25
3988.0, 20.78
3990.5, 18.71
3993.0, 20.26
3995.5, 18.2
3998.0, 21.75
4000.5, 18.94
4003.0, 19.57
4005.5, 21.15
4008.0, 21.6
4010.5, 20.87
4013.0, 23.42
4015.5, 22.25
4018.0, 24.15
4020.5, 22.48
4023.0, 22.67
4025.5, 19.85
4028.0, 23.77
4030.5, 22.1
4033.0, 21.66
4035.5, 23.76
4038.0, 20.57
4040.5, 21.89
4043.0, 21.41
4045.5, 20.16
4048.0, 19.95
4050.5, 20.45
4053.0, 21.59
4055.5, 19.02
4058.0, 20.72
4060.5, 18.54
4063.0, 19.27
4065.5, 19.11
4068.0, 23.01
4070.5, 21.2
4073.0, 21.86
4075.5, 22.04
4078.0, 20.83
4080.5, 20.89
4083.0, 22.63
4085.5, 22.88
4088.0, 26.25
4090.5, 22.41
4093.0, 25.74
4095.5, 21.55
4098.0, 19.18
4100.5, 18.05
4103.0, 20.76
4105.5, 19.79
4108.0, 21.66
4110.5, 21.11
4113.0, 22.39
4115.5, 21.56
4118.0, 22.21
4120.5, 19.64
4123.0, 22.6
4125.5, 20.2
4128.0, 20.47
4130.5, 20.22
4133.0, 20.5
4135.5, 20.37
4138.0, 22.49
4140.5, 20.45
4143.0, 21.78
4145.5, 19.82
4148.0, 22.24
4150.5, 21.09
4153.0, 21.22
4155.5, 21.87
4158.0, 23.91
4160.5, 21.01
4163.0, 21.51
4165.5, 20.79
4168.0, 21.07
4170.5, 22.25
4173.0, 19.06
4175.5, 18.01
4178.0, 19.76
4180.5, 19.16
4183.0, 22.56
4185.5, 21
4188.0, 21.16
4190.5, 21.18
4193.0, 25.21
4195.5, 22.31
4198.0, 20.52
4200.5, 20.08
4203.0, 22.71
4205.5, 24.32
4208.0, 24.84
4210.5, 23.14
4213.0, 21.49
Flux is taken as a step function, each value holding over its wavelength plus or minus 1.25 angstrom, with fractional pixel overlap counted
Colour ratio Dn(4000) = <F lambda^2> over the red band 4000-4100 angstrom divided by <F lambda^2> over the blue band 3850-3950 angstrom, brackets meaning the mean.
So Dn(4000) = 1.92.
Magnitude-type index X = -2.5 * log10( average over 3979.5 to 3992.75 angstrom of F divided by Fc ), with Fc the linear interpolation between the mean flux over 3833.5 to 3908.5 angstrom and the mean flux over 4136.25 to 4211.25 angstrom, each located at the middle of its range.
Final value -0.25 mag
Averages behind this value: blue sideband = 11.4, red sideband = 21.5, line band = 19.2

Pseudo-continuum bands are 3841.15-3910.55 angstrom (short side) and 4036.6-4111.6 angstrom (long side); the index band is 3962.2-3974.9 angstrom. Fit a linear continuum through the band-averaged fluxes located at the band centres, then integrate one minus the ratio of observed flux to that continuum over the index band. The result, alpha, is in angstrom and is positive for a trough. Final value 5.7 angstrom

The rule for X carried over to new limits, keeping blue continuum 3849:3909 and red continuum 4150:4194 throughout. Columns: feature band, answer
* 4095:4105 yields -0.046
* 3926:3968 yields 0.216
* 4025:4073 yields -0.209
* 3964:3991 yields 0.080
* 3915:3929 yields 0.040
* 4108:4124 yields -0.113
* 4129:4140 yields -0.044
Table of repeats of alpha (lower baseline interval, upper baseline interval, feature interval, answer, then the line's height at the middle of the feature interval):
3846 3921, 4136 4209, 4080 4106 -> -4.1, 19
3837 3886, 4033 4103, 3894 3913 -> -3.0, 12.8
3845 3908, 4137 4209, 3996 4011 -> -4.3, 16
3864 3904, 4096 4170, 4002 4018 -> -4.7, 16.8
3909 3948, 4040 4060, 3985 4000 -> -3.0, 16.4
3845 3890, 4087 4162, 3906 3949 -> 3.6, 13.5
